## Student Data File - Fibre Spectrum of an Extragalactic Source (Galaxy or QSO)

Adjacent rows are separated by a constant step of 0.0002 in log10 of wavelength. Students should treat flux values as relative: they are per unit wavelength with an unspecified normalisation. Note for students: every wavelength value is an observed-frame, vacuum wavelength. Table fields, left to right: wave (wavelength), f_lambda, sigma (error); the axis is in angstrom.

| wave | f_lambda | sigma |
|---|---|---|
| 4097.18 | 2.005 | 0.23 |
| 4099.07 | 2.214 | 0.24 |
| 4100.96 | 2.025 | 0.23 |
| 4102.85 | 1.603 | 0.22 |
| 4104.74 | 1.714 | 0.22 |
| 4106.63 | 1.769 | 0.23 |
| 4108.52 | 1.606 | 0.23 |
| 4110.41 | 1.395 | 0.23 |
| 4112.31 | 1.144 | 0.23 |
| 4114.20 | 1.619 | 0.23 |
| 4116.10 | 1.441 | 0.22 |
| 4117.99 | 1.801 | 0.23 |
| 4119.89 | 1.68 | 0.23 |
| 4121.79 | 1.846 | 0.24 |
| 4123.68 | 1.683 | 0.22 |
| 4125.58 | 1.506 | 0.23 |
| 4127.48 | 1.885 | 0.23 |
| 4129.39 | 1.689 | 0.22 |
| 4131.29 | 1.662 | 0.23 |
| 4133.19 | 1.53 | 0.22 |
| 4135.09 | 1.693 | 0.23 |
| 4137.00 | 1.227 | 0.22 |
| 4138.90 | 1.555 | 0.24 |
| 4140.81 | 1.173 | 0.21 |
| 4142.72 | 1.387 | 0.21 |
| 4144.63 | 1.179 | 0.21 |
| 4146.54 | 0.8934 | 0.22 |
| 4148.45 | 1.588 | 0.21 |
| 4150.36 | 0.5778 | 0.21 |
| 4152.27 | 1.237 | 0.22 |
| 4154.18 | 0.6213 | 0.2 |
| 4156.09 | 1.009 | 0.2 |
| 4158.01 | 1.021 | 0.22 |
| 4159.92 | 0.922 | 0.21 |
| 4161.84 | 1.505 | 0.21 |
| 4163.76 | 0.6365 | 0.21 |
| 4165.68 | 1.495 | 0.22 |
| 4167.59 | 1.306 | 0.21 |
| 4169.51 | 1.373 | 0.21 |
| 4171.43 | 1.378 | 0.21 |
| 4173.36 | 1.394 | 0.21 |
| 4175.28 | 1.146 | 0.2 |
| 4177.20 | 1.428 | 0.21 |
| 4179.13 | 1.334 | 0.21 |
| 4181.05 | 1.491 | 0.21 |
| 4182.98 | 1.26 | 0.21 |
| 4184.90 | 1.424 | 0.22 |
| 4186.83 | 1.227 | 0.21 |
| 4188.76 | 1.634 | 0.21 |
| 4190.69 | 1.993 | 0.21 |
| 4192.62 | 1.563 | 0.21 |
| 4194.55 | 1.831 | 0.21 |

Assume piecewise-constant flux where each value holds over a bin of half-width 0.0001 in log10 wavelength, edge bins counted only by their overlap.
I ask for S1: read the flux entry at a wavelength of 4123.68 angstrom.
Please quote 1.683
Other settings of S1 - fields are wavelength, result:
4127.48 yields 1.885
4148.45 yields 1.588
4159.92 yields 0.922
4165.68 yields 1.495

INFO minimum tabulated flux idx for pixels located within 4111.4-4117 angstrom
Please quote 1.144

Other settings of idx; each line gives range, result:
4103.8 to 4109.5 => 1.606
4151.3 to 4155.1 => 0.6213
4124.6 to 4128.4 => 1.506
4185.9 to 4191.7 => 1.227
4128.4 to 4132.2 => 1.662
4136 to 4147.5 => 0.8934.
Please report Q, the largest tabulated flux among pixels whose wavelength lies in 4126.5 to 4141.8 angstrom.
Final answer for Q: 1.885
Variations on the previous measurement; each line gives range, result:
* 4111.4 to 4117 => 1.619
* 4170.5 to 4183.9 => 1.491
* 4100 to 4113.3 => 2.025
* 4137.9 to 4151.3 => 1.588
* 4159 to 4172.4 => 1.505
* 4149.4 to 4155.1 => 1.237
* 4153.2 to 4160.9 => 1.021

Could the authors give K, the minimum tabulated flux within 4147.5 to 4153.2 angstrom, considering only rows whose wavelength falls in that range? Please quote 0.5778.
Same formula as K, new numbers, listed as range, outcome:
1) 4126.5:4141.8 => 1.173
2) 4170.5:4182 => 1.146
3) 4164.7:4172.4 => 1.306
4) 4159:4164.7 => 0.6365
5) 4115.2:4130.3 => 1.441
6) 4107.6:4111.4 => 1.395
